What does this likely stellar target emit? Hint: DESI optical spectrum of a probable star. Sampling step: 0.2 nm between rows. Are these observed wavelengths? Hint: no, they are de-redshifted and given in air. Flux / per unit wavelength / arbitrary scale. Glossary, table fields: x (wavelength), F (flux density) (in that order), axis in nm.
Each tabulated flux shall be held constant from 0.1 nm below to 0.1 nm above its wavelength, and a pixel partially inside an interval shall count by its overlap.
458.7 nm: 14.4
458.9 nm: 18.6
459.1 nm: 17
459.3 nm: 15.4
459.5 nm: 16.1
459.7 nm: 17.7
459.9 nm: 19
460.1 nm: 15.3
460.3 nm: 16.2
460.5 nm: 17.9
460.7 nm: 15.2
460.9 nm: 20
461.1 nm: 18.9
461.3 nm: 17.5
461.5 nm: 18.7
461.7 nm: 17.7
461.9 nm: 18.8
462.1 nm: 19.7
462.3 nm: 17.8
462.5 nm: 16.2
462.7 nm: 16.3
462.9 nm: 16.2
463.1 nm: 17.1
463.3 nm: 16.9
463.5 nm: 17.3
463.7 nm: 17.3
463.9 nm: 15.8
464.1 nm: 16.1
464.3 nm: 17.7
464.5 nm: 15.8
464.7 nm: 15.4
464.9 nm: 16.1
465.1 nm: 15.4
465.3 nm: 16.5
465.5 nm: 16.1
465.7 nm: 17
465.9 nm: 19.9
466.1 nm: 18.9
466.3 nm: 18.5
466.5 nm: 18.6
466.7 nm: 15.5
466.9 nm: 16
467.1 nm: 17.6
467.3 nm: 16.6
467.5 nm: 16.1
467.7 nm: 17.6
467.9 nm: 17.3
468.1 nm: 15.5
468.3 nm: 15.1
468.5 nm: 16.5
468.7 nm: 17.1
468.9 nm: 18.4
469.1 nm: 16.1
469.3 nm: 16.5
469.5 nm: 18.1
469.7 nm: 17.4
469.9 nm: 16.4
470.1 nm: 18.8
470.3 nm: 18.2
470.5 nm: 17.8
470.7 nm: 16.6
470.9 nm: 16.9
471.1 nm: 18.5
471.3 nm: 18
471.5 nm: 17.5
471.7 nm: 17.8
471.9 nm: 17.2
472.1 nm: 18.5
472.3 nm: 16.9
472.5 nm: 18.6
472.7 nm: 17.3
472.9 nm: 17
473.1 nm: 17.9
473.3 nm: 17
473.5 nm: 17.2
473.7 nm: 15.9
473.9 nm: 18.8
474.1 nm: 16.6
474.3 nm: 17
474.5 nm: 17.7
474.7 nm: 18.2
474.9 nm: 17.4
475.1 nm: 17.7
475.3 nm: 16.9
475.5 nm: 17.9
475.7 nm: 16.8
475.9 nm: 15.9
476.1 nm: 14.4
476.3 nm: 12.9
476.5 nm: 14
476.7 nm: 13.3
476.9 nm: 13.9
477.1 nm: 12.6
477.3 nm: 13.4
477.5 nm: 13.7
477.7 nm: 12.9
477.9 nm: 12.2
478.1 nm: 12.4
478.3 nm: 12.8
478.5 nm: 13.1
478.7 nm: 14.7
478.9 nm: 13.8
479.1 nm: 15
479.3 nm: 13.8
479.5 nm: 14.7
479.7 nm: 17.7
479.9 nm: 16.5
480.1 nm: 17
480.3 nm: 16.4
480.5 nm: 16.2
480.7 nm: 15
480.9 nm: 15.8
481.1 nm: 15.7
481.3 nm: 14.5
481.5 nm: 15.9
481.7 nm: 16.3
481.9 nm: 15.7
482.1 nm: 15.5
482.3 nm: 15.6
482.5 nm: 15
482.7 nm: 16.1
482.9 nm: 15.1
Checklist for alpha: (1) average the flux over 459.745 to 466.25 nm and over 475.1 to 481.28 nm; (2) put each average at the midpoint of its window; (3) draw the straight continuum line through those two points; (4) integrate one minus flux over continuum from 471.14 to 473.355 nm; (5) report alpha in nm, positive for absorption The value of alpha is -0.27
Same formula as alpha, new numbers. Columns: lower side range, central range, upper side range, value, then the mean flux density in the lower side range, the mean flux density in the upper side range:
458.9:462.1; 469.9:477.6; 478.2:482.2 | -0.286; 17.5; 15.3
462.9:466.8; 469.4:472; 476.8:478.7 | -0.419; 16.9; 13.1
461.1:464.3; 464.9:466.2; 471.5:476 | 0.012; 17.4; 17.4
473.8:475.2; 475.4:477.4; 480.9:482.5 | 0.303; 17.6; 15.6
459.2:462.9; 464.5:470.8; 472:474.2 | 0.155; 17.4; 17.4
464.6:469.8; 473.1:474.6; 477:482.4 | -0.137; 16.9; 14.8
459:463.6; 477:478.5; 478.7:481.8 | 0.280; 17.3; 15.6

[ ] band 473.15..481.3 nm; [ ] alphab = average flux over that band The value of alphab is 15.4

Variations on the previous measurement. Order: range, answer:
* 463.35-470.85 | 17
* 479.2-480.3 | 16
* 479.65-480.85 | 16.4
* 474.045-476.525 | 16.5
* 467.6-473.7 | 17.3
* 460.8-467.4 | 17.3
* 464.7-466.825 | 17.1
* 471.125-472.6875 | 17.8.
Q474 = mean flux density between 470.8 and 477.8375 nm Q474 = 16.4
